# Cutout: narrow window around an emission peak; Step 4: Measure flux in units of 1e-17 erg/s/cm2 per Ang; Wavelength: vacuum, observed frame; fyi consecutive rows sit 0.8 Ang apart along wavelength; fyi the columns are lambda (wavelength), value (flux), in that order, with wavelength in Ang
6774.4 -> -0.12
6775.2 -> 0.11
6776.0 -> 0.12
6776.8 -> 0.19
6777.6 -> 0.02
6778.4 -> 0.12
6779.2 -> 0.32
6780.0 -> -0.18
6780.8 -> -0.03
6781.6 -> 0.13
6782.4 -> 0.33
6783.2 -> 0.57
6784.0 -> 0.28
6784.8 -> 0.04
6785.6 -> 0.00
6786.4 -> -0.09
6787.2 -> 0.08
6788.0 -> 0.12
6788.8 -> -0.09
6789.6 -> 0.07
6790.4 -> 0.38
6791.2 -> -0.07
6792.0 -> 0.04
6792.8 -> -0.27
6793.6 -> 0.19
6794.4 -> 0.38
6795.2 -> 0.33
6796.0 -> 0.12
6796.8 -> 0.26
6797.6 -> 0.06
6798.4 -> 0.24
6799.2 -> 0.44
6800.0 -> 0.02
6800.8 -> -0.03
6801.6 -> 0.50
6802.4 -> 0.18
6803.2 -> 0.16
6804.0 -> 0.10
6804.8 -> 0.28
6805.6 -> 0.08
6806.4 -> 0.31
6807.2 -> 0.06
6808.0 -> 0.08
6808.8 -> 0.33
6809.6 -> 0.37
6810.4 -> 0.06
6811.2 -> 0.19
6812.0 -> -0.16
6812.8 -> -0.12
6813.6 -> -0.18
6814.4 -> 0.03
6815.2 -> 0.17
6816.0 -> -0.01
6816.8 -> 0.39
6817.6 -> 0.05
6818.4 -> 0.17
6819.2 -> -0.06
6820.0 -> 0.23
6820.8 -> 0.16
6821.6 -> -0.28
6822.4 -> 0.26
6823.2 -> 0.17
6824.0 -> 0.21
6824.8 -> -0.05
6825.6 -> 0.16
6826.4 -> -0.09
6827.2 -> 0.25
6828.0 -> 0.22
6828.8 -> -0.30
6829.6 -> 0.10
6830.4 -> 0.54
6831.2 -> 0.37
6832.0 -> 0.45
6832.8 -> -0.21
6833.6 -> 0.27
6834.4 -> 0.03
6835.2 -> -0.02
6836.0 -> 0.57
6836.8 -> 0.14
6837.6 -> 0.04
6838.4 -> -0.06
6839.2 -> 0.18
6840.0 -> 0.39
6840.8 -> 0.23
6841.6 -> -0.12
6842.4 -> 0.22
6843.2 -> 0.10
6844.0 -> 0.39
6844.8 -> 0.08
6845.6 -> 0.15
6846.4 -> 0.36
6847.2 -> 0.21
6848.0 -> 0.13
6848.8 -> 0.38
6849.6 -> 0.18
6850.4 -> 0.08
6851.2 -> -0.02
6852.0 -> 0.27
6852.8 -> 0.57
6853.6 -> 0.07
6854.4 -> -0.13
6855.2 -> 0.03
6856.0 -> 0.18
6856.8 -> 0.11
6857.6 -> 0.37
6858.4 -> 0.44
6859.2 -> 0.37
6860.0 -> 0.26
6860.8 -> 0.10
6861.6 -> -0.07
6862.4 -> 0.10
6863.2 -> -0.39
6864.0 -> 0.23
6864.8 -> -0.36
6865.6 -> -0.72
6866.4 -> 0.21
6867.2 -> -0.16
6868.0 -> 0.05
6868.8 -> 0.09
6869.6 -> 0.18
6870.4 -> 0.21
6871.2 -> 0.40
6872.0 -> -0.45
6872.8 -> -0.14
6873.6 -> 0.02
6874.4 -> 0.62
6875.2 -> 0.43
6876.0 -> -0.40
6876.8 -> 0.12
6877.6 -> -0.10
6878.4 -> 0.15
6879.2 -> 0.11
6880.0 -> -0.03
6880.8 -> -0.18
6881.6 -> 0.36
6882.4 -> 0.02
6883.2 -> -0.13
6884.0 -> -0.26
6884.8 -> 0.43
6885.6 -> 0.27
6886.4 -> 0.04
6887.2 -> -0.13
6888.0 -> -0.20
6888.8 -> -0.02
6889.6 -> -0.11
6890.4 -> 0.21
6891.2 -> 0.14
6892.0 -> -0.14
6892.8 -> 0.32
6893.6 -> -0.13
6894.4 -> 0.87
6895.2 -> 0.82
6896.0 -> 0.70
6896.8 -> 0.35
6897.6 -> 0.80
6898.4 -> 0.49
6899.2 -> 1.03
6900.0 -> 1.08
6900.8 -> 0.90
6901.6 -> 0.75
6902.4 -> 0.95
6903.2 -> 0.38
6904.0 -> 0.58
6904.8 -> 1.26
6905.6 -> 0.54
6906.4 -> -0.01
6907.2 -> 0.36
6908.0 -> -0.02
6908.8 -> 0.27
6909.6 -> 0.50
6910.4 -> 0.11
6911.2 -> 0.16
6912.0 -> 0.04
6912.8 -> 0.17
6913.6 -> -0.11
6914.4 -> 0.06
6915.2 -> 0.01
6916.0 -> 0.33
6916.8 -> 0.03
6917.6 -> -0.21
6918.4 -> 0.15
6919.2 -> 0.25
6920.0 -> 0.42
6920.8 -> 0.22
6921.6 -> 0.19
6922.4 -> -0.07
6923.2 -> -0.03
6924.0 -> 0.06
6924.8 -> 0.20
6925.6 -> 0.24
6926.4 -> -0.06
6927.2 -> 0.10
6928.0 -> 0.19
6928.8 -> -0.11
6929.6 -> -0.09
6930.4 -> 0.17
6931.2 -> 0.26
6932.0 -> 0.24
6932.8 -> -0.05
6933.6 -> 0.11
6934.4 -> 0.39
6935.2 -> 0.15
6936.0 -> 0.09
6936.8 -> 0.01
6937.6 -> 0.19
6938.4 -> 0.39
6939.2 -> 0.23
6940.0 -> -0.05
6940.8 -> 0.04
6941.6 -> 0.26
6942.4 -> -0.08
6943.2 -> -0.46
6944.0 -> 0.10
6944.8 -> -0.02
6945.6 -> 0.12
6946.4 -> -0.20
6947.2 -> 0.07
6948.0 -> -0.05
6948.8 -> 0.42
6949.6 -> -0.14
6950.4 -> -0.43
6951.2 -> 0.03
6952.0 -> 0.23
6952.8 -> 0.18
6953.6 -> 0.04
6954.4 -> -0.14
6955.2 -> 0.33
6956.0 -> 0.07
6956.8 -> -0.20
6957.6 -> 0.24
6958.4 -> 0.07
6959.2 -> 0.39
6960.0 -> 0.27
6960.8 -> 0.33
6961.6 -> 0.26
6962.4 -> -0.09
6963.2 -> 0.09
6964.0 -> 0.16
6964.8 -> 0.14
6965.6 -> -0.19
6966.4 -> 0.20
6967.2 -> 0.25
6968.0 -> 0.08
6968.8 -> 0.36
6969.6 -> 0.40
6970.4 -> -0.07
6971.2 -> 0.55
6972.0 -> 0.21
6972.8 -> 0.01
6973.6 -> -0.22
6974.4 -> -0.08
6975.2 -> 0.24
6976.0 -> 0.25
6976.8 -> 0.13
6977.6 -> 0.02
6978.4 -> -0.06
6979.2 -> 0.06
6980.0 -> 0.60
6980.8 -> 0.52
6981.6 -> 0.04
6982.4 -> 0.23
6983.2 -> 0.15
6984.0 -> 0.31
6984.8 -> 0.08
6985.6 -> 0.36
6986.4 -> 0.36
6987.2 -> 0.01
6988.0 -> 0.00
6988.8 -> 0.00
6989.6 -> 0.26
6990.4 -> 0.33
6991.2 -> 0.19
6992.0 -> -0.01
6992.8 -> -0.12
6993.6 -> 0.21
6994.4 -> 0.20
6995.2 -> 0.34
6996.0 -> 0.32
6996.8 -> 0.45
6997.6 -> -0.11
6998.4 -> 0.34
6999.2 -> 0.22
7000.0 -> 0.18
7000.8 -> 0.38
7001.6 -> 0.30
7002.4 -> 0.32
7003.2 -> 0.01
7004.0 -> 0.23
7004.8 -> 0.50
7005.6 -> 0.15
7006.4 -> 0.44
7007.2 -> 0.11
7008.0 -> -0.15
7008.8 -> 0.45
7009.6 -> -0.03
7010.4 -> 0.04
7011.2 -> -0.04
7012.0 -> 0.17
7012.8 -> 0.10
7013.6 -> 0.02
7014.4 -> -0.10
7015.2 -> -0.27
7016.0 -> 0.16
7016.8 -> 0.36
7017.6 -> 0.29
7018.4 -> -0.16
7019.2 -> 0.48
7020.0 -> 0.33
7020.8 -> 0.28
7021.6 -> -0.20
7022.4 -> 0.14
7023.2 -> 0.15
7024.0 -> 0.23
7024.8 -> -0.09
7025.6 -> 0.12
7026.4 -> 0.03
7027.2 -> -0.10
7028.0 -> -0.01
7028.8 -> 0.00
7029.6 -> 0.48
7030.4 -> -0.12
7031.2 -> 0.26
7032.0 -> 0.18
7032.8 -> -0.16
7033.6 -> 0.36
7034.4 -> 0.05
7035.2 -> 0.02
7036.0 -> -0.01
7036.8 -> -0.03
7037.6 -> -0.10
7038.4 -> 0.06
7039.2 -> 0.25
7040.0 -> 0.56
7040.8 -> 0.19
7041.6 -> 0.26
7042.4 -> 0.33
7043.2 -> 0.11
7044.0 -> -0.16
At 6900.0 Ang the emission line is [O II] 3727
